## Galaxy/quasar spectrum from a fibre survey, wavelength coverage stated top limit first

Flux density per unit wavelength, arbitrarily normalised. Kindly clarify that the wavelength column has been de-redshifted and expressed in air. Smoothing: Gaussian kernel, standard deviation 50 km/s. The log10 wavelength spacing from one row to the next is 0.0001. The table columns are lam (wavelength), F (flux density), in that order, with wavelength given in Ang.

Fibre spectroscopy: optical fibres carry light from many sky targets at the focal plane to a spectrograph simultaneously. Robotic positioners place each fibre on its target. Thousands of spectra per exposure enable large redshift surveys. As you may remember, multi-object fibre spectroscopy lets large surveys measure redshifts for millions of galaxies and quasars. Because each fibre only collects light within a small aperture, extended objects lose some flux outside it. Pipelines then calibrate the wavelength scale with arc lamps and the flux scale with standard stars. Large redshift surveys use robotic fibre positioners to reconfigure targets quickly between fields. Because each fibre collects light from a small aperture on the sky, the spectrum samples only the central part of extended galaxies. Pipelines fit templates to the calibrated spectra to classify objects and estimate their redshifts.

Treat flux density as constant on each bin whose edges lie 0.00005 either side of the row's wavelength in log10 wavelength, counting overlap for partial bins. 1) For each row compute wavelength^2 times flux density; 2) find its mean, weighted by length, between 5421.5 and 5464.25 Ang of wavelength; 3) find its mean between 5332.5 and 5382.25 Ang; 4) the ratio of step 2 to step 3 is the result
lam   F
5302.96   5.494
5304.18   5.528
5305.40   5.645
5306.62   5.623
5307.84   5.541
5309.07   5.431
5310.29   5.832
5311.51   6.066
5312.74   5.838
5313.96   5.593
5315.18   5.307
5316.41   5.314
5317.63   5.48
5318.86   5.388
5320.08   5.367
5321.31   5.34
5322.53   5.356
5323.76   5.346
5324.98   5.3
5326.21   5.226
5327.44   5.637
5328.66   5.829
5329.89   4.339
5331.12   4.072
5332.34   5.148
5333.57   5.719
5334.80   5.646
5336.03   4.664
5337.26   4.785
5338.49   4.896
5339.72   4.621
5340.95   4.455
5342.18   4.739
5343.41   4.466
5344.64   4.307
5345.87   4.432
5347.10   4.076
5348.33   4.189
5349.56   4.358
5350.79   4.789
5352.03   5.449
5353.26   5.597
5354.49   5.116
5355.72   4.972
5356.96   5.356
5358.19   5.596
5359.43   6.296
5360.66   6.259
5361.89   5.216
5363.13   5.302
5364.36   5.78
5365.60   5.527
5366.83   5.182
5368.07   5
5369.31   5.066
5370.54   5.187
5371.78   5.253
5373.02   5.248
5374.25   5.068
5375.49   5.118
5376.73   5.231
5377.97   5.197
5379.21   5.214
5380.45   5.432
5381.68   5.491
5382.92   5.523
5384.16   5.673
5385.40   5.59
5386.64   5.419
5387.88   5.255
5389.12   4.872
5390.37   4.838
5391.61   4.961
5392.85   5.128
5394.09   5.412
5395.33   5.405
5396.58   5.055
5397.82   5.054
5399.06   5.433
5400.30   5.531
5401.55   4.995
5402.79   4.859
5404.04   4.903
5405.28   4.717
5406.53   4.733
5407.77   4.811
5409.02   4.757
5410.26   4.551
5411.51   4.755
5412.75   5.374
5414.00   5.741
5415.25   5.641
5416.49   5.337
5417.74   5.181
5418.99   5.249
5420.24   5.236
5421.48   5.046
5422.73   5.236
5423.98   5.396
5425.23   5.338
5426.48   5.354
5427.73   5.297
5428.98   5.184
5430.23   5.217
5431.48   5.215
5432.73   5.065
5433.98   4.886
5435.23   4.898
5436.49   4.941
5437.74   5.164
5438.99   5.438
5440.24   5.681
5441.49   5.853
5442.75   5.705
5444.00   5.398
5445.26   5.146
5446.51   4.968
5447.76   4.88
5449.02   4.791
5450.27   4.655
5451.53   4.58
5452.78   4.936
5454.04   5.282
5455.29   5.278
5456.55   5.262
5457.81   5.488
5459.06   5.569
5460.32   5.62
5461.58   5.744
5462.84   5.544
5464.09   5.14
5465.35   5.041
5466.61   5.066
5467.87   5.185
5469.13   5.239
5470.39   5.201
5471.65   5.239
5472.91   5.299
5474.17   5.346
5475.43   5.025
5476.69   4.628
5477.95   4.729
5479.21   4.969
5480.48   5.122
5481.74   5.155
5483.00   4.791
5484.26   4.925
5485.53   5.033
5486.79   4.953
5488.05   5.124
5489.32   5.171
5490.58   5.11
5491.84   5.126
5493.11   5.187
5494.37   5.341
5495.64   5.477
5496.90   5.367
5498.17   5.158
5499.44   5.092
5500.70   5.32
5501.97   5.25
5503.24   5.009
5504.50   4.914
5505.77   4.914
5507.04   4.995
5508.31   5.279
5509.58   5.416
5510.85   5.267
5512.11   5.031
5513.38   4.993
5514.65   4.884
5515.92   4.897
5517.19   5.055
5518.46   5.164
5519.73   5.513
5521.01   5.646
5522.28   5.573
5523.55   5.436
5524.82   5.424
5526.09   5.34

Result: 1.1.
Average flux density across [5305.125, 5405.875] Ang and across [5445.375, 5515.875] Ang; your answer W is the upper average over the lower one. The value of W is 0.99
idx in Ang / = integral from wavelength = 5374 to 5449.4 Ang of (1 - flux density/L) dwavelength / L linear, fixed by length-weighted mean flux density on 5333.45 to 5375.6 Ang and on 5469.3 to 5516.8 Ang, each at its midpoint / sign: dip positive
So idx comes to -1.7 Ang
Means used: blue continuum 5.07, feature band 5.2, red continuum 5.1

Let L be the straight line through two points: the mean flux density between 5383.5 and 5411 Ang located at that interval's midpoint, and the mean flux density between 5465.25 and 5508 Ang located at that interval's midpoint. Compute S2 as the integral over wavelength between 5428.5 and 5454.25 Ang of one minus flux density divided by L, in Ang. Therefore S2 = -0.2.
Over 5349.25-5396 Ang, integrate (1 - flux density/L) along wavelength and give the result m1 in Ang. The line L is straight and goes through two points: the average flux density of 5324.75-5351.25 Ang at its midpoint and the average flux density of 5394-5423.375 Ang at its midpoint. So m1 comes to -3.3 Ang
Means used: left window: 4.8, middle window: 5.3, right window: 5.12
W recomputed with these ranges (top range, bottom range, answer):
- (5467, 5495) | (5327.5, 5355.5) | 1.05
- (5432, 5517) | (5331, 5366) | 1.02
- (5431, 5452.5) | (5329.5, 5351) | 1.10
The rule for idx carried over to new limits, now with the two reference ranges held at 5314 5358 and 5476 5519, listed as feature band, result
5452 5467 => -0.8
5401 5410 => 0.4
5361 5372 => -0.6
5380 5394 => -0.7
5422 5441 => -0.6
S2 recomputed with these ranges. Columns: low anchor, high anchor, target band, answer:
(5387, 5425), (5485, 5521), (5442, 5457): 0.2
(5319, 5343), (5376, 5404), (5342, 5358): 1.1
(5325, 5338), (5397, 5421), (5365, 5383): -0.5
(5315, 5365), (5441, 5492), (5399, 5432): -0.1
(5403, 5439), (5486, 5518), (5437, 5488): -0.5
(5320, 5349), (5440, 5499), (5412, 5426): -0.7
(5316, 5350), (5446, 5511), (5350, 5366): -1.6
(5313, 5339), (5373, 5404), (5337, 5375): 1.3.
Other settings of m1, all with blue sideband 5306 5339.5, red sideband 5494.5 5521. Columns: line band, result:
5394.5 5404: 0.1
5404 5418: 0.5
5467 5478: 0.2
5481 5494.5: 0.3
